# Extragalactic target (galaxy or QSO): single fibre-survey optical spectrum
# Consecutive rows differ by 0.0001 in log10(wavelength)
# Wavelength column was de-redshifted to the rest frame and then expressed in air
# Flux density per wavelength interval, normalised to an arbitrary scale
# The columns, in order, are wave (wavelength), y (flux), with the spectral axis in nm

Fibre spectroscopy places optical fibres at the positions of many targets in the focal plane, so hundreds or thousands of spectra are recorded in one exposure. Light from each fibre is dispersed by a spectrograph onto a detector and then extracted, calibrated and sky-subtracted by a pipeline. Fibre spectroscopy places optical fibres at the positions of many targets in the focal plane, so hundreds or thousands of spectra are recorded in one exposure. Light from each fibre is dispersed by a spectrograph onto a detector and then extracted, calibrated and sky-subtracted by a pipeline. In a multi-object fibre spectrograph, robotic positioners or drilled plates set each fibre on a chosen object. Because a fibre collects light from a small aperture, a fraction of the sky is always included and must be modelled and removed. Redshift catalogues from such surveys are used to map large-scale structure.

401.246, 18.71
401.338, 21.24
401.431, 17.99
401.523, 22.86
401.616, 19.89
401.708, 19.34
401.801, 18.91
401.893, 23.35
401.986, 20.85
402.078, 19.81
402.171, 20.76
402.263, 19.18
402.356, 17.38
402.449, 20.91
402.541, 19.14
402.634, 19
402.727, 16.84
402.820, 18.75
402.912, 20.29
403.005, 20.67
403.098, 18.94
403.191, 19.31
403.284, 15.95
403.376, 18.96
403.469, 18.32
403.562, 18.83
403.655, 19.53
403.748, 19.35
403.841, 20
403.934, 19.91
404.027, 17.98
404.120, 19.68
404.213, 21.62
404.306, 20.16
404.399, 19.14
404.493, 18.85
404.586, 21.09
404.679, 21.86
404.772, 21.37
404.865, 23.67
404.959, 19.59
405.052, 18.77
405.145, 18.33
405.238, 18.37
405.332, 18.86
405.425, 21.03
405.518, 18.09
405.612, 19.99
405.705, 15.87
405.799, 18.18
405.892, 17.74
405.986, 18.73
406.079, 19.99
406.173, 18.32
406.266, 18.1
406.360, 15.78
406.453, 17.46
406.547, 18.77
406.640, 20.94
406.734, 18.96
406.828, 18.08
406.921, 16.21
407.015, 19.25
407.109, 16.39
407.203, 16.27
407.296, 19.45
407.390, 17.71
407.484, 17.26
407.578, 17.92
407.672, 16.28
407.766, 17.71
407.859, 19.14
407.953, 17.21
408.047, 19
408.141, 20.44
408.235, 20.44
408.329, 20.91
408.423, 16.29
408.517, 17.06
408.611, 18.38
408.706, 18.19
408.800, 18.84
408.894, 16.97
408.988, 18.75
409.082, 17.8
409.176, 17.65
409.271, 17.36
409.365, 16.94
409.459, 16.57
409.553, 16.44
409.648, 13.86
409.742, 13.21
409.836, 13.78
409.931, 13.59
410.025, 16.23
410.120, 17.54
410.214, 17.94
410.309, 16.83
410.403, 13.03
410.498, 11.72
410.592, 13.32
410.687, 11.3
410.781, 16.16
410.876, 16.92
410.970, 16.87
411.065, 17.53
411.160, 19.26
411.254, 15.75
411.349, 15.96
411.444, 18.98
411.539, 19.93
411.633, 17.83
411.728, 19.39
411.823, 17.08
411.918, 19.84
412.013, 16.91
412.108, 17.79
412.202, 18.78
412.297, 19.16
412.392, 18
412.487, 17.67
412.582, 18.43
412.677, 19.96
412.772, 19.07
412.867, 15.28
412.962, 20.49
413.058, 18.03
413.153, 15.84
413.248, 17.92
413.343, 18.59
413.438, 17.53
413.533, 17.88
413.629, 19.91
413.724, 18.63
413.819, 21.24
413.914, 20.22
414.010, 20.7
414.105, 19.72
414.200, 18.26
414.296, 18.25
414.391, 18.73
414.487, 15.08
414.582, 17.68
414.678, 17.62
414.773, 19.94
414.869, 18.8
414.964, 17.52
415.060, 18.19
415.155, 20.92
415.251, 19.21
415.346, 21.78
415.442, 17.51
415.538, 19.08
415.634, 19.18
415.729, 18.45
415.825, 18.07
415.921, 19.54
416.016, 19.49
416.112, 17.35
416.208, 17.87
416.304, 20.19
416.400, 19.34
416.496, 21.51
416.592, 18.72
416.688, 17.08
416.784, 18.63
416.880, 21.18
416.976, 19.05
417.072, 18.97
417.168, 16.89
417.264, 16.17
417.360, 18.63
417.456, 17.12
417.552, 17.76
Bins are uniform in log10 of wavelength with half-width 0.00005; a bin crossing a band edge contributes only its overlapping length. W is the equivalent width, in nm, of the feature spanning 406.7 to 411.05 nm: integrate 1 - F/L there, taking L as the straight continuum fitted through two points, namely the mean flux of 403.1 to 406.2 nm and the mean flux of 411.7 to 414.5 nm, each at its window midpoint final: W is 0.46 nm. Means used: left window 19.3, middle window 16.9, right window 18.5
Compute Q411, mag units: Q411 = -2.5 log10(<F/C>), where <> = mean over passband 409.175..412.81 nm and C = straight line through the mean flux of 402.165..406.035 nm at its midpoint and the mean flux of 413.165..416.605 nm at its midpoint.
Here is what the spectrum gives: 0.14 mag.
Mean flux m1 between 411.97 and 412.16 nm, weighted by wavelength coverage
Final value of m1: 17.5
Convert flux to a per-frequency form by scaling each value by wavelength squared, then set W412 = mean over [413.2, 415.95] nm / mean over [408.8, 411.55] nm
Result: 1.19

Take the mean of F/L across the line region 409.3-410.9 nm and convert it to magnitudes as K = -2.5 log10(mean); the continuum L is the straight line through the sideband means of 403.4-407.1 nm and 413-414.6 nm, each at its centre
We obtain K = 0.24 mag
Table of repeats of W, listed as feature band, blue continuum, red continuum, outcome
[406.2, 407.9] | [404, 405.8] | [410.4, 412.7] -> 0.09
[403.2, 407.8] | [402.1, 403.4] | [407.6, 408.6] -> -0.02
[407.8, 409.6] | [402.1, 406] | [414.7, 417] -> 0.10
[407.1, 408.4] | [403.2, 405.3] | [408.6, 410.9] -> -0.08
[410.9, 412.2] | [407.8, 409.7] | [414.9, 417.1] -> 0.03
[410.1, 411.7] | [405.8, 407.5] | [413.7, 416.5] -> 0.19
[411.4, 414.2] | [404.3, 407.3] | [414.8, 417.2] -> 0.05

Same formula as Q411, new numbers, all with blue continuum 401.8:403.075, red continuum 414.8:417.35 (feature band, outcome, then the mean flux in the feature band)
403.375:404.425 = 0.01 mag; 19.5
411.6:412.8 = 0.04 mag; 18.5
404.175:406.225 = 0.00 mag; 19.5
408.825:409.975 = 0.19 mag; 16.1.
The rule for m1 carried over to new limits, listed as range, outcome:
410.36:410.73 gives 12.3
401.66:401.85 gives 19.3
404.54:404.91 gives 22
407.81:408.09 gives 18.5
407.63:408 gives 17.6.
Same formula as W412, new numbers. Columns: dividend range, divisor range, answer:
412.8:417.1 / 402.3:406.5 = 1.03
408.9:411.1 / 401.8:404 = 0.84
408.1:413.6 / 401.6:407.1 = 0.93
